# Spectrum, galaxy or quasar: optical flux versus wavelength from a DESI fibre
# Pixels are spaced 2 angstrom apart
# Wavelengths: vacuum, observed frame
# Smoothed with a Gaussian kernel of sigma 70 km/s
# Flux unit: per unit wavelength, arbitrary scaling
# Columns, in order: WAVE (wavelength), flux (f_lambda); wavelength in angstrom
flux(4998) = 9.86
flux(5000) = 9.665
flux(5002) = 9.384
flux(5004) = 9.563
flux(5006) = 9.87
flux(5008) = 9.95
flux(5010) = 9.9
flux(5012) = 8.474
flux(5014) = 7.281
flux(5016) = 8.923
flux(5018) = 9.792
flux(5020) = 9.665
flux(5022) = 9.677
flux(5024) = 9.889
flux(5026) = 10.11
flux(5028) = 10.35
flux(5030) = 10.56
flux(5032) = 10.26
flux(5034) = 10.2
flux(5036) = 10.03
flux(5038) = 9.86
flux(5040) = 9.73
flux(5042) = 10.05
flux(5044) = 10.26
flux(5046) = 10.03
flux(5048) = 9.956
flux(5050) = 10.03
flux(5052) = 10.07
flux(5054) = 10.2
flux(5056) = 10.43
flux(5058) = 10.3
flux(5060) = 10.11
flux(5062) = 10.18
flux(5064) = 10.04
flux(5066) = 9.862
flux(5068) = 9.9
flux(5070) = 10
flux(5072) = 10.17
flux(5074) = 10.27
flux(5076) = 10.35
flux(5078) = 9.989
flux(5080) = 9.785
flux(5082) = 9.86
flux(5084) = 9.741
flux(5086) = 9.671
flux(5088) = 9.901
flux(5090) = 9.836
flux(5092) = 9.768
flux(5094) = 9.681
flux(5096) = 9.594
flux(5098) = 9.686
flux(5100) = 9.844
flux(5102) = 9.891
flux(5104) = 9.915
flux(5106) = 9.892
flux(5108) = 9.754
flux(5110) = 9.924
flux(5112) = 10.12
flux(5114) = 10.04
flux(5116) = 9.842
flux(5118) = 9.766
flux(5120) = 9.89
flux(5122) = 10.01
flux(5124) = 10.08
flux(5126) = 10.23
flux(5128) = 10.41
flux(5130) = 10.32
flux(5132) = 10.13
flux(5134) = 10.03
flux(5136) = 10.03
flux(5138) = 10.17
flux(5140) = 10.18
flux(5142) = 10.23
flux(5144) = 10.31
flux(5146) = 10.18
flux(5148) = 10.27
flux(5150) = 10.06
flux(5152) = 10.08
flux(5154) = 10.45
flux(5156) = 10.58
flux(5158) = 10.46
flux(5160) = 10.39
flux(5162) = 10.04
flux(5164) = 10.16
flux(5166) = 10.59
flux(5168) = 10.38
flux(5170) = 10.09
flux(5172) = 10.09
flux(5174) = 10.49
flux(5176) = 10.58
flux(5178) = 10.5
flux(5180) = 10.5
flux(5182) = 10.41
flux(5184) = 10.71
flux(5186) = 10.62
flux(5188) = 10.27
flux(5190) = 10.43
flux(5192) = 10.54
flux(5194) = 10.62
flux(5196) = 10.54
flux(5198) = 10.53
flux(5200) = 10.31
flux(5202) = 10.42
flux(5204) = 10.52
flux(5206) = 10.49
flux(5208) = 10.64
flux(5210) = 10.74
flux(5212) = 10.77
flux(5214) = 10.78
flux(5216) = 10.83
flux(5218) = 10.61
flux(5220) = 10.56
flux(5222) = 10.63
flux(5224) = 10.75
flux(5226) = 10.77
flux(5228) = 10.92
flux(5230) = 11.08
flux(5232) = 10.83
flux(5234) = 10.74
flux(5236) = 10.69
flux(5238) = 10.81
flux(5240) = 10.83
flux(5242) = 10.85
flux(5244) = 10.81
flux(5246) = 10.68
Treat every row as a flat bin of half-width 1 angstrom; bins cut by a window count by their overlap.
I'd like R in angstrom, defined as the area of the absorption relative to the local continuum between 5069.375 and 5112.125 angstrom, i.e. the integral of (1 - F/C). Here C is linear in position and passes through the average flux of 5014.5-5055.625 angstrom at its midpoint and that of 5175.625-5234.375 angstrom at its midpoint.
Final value 1.2 angstrom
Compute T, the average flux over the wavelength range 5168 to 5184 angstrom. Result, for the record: 10.4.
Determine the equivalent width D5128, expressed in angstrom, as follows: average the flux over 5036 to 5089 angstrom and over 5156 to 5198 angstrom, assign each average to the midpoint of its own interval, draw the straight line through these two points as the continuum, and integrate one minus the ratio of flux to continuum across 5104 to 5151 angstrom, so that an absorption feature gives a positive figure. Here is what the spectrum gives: 0.8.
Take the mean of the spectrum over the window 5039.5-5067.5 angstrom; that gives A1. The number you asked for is 10.1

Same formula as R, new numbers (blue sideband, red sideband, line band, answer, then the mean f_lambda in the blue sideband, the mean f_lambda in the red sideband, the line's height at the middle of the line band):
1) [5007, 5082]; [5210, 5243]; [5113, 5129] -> 0.4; 9.91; 10.8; 10.3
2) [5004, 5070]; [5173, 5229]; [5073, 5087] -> 0.1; 9.87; 10.6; 10.1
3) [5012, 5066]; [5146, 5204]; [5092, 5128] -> 0.9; 9.89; 10.4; 10.2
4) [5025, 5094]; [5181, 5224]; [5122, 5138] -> 0.2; 10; 10.6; 10.3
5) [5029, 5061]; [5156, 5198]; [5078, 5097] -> 0.8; 10.1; 10.4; 10.2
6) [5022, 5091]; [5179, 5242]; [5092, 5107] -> 0.6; 10.1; 10.6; 10.2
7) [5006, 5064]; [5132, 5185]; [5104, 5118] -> 0.3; 9.87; 10.3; 10.1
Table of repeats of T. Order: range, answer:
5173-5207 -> 10.5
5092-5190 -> 10.2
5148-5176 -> 10.3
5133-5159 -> 10.2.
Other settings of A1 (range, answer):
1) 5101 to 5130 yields 9.99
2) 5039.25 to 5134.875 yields 9.99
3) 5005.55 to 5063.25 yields 9.87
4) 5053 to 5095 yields 10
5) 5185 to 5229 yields 10.6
